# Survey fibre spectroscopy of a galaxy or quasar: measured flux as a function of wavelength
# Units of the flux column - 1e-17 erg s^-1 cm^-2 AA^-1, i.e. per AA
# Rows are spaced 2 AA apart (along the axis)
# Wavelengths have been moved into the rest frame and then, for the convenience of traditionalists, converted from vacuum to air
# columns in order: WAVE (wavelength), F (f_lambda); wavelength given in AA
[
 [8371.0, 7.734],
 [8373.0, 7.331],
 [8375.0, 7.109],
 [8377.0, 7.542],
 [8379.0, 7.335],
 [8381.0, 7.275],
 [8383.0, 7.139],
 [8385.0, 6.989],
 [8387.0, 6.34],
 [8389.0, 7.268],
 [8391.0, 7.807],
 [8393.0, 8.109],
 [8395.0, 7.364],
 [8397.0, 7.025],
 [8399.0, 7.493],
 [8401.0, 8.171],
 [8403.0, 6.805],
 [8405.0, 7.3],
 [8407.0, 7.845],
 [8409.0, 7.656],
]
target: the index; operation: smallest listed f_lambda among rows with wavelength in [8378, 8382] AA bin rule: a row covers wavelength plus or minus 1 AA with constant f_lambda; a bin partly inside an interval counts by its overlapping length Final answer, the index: 7.275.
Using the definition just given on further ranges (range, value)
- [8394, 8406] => 6.805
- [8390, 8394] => 7.807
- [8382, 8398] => 6.34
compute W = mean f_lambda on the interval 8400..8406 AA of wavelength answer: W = 7.43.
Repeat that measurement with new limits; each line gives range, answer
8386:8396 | 7.38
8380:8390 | 7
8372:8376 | 7.22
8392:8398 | 7.5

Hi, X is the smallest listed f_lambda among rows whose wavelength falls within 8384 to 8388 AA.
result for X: 6.34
